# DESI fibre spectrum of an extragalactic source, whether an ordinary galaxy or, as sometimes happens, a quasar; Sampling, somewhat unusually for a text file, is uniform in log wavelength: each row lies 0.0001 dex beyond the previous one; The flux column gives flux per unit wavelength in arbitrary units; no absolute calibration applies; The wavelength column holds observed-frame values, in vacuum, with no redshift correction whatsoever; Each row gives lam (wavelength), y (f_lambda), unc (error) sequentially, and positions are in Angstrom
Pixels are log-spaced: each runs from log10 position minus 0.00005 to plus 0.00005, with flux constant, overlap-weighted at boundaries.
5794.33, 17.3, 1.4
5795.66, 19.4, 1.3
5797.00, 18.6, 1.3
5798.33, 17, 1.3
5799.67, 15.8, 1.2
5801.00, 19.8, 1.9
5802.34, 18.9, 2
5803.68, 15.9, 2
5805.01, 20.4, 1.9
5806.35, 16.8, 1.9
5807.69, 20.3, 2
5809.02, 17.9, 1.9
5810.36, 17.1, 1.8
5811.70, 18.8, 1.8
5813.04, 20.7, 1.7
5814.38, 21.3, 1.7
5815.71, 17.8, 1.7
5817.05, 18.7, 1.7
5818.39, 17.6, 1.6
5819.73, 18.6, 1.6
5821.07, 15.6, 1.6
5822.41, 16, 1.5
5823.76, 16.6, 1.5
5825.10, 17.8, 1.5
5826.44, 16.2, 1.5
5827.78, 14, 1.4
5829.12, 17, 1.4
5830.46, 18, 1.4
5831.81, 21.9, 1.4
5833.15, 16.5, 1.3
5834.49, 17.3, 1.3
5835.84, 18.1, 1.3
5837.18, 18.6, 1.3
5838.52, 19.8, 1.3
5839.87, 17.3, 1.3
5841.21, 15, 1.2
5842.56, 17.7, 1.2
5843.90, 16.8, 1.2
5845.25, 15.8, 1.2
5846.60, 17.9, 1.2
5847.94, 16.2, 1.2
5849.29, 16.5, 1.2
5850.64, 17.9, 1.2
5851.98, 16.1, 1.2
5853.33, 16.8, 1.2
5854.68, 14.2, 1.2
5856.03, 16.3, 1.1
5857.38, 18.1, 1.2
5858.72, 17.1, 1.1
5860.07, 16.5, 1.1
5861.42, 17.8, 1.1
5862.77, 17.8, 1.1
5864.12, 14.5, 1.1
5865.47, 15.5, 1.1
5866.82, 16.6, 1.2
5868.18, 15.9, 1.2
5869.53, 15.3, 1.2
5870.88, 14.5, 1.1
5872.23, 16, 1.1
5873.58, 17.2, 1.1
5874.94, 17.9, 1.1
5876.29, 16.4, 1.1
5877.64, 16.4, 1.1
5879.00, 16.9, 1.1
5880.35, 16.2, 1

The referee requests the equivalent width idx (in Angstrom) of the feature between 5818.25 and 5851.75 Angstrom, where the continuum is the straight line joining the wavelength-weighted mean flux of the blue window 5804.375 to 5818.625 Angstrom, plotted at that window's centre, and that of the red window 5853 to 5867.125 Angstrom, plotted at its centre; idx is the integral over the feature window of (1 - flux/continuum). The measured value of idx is 0.9 Angstrom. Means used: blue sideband 18.9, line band 17.2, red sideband 16.5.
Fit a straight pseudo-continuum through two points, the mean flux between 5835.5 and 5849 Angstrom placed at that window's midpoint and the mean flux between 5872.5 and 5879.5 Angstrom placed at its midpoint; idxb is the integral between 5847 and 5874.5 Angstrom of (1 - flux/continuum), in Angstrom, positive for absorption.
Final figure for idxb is 1.1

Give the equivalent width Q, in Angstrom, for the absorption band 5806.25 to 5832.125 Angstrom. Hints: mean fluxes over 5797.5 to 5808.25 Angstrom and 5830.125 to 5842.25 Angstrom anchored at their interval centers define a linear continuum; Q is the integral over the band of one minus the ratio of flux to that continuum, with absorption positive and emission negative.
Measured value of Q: 0.2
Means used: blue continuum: 18.1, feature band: 17.9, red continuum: 18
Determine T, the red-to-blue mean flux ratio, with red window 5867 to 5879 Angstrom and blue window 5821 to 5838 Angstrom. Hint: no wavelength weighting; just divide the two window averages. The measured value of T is 0.9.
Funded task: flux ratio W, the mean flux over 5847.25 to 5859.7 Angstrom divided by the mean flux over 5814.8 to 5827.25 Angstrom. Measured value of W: 1.0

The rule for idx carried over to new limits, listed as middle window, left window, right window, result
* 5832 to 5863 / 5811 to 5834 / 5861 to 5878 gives -0.2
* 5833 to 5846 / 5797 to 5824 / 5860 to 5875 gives -0.1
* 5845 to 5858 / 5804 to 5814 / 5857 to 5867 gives 0.4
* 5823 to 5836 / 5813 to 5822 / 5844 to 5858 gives 0.3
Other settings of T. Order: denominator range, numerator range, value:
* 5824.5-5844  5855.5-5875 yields 0.94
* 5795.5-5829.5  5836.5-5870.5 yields 0.94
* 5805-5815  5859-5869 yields 0.86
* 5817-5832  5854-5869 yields 0.96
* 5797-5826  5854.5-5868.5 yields 0.91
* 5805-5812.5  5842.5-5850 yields 0.91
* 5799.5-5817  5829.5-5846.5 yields 0.95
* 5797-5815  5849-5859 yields 0.90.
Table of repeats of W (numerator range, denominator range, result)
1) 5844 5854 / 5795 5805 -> 0.93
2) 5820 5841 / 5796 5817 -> 0.94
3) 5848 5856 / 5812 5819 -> 0.85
